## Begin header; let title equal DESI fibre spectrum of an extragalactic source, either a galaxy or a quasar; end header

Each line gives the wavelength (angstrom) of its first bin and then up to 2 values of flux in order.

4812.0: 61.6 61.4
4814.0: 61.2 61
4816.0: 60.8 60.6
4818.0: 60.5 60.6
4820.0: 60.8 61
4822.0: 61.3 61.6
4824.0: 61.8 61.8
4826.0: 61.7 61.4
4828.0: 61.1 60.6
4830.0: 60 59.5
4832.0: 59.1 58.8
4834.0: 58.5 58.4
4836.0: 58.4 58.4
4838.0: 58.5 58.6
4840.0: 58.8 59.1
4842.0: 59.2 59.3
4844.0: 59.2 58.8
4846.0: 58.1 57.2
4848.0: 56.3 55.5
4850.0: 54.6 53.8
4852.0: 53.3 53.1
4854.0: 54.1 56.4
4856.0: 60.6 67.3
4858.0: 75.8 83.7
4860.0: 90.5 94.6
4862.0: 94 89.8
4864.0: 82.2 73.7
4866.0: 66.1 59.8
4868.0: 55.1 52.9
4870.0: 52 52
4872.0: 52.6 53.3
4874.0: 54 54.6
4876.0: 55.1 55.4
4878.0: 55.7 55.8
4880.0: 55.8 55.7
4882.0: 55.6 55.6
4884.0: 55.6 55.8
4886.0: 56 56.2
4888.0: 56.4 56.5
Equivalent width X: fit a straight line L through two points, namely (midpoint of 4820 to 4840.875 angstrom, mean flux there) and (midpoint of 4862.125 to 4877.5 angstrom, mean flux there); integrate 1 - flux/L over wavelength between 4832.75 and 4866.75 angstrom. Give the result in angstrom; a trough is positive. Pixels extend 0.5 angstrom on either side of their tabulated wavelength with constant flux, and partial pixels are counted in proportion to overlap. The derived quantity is -2.16 angstrom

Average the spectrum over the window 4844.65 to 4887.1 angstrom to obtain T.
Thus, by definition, 61.6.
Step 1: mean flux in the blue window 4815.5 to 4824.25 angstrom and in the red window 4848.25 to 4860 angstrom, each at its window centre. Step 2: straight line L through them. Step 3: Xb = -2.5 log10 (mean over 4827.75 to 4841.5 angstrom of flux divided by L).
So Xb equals 0.04 mag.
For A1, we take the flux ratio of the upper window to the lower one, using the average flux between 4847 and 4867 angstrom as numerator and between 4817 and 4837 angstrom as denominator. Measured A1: 1.1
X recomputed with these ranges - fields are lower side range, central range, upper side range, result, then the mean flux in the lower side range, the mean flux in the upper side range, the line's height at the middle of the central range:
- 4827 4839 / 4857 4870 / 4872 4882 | -4.4 angstrom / 59.3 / 55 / 56.3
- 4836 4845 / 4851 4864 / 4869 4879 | -3.7 angstrom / 58.9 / 53.9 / 56.3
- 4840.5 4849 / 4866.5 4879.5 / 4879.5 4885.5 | 0.4 angstrom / 58.2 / 55.7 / 56.3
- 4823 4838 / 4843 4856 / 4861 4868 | 2.5 angstrom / 60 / 77.2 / 69.6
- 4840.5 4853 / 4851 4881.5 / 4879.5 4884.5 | -4.0 angstrom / 56.9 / 55.7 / 56.2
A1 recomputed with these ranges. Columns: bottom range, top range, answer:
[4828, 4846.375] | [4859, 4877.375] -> 1.13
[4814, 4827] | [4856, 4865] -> 1.35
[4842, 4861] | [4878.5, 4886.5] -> 0.89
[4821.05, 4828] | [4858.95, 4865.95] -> 1.39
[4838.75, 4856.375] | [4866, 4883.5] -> 0.97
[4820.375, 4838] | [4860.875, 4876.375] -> 1.07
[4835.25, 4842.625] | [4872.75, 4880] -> 0.94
